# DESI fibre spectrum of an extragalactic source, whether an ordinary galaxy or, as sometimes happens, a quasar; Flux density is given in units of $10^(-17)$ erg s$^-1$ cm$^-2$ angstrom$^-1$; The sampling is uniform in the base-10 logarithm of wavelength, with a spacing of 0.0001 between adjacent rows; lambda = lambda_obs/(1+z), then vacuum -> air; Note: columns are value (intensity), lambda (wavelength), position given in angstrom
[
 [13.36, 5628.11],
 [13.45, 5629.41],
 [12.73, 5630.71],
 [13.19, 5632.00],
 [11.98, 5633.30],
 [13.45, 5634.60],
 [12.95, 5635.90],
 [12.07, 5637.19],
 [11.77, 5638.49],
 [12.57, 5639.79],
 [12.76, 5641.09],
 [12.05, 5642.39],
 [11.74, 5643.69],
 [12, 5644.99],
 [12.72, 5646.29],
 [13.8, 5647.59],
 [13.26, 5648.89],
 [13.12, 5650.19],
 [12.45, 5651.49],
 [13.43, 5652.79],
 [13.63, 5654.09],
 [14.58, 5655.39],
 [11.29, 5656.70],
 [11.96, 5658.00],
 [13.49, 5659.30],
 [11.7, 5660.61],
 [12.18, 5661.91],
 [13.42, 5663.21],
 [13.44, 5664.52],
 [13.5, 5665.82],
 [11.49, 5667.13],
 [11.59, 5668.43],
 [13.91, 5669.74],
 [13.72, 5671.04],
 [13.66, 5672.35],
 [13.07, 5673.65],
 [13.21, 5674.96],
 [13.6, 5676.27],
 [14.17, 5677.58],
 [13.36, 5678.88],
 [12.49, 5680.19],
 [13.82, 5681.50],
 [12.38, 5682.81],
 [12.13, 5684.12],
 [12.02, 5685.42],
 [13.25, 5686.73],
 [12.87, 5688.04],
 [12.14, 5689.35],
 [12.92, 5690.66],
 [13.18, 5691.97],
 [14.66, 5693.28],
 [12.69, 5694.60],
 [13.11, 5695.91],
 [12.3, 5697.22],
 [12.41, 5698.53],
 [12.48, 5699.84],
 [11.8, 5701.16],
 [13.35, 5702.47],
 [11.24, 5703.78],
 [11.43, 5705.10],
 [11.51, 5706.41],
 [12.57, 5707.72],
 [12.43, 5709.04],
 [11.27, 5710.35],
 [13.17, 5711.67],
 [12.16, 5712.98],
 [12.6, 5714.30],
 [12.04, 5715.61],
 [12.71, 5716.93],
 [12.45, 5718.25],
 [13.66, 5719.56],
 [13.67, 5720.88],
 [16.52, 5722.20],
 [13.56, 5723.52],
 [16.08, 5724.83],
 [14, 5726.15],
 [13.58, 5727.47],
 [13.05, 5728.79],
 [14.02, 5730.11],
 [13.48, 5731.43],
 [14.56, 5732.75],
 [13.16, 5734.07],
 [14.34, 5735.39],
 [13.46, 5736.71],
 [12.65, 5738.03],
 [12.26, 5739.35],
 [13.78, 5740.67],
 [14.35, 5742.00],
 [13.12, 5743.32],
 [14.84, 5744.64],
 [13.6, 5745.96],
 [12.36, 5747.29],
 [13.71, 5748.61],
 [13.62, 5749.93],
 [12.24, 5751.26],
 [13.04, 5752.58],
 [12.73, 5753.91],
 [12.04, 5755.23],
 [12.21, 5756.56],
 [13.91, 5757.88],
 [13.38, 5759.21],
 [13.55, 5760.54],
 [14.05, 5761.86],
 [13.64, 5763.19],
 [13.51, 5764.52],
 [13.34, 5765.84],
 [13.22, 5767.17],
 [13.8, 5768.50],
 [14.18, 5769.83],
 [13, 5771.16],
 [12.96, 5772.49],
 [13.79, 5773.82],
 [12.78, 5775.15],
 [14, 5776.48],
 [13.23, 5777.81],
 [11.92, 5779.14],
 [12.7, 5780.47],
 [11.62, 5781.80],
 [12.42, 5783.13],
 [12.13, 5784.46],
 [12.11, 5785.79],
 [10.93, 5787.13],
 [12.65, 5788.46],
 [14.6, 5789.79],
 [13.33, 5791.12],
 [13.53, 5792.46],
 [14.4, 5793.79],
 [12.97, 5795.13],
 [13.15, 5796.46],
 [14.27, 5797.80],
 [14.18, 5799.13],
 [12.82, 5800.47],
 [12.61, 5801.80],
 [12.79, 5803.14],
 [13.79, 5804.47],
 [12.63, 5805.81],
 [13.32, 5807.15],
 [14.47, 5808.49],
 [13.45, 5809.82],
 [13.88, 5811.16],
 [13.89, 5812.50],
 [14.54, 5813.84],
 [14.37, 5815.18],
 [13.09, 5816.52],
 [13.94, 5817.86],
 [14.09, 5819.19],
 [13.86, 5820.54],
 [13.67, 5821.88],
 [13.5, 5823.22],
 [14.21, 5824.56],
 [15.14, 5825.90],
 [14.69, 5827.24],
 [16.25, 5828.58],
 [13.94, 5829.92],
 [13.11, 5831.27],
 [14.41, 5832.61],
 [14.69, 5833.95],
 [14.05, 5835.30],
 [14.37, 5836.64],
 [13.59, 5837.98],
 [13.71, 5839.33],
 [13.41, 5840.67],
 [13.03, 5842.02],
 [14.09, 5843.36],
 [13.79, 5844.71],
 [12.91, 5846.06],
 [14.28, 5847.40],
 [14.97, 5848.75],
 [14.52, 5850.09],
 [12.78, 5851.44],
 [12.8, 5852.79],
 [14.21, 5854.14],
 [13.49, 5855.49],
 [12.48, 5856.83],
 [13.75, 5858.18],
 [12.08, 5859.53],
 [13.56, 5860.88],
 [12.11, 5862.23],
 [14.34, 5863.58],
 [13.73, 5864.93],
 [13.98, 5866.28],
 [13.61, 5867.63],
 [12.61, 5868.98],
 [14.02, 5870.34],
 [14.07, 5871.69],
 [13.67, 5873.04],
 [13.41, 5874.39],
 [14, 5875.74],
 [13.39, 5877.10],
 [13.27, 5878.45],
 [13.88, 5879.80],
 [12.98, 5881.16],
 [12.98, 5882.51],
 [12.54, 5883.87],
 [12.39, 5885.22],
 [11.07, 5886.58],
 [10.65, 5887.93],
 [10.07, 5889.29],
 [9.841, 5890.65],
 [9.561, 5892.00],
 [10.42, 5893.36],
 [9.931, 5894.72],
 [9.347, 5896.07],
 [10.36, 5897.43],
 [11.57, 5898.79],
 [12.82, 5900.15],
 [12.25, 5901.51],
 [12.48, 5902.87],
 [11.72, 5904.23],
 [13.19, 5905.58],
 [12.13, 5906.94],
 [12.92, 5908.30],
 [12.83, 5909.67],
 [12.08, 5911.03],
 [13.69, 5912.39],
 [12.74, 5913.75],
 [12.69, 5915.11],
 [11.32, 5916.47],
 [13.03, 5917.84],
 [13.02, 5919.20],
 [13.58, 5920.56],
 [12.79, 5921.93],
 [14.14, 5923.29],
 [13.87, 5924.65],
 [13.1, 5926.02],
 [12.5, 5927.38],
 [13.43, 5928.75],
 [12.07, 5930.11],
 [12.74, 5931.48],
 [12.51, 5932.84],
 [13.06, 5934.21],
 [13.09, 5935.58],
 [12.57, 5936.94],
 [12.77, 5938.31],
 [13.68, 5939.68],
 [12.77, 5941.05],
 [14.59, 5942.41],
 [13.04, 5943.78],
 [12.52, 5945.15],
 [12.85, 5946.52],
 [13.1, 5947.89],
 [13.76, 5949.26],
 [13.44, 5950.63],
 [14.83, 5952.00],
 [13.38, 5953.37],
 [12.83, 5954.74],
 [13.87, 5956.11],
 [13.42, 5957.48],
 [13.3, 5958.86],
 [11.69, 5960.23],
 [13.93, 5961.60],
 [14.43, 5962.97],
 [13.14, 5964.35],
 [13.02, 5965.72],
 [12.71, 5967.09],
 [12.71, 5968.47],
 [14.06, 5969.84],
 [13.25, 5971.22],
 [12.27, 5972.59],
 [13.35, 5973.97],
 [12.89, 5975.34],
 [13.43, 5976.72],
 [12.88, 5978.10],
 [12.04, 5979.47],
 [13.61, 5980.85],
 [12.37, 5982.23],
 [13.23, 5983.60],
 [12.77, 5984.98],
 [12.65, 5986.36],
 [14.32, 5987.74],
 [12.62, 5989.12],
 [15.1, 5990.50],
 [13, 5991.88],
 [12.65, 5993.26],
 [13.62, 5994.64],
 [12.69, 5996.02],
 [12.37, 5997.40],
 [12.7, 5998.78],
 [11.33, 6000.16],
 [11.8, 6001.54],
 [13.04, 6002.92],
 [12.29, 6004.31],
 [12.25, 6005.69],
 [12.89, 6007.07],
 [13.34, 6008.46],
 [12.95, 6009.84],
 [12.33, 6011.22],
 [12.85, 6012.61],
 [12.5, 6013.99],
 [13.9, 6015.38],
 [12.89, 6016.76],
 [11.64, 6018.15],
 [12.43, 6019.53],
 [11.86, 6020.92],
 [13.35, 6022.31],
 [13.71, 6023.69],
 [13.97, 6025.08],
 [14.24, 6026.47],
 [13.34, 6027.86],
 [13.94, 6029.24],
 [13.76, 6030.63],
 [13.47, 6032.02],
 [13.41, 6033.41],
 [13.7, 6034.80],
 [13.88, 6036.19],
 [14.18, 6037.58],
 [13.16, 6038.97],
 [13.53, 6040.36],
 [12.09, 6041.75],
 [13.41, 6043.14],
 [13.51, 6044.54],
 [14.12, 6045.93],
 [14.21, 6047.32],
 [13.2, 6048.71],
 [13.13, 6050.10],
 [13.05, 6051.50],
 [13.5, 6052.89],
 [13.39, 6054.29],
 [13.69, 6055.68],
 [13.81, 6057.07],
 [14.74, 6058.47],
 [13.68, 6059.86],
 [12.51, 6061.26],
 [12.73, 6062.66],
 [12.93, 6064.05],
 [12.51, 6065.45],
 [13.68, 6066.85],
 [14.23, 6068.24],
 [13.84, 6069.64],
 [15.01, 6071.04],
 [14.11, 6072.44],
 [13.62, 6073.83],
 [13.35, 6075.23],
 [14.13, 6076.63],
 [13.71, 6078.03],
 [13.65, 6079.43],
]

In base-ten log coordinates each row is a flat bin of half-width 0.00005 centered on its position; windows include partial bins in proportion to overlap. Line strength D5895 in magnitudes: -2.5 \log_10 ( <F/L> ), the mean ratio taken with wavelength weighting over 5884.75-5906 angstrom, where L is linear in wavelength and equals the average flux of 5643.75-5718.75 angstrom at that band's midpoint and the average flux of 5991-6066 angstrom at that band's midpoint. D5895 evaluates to 0.174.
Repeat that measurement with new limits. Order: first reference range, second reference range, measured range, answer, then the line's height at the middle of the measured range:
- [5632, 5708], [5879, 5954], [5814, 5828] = -0.12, 12.6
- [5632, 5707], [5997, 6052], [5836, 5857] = -0.06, 12.9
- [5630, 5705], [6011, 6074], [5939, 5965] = -0.01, 13.3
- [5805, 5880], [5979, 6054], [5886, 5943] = 0.10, 13.5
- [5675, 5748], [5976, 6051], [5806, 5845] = -0.07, 13.1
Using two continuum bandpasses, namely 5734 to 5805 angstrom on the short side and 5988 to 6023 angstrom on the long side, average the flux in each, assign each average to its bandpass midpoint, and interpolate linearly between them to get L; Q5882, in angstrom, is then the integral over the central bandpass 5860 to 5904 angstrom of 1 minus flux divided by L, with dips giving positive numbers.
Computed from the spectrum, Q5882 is 2.2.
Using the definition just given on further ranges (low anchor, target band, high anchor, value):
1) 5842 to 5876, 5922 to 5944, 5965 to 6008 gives 0.11 angstrom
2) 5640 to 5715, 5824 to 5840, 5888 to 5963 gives -2.15 angstrom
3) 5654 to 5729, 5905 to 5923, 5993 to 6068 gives 0.39 angstrom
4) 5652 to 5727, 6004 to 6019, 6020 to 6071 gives 0.81 angstrom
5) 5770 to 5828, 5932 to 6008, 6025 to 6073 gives 2.59 angstrom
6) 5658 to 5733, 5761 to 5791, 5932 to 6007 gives -0.06 angstrom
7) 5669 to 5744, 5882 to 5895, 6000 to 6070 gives 2.20 angstrom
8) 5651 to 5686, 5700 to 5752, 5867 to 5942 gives -1.37 angstrom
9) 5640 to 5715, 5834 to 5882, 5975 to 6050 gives -2.39 angstrom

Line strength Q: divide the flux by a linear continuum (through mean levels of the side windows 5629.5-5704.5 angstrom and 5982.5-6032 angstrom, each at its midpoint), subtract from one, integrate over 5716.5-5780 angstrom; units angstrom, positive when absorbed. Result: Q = -3.1 angstrom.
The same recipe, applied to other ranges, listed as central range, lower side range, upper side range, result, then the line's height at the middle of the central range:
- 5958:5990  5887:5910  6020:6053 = -1.56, 12.5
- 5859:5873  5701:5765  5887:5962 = -0.77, 12.7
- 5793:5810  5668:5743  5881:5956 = -0.84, 12.8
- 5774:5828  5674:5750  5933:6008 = -1.22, 13.1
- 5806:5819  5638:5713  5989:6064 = -0.94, 12.9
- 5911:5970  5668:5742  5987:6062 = 0.16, 13.2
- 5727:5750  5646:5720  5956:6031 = -1.29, 12.8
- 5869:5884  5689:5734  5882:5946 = -1.24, 12.4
